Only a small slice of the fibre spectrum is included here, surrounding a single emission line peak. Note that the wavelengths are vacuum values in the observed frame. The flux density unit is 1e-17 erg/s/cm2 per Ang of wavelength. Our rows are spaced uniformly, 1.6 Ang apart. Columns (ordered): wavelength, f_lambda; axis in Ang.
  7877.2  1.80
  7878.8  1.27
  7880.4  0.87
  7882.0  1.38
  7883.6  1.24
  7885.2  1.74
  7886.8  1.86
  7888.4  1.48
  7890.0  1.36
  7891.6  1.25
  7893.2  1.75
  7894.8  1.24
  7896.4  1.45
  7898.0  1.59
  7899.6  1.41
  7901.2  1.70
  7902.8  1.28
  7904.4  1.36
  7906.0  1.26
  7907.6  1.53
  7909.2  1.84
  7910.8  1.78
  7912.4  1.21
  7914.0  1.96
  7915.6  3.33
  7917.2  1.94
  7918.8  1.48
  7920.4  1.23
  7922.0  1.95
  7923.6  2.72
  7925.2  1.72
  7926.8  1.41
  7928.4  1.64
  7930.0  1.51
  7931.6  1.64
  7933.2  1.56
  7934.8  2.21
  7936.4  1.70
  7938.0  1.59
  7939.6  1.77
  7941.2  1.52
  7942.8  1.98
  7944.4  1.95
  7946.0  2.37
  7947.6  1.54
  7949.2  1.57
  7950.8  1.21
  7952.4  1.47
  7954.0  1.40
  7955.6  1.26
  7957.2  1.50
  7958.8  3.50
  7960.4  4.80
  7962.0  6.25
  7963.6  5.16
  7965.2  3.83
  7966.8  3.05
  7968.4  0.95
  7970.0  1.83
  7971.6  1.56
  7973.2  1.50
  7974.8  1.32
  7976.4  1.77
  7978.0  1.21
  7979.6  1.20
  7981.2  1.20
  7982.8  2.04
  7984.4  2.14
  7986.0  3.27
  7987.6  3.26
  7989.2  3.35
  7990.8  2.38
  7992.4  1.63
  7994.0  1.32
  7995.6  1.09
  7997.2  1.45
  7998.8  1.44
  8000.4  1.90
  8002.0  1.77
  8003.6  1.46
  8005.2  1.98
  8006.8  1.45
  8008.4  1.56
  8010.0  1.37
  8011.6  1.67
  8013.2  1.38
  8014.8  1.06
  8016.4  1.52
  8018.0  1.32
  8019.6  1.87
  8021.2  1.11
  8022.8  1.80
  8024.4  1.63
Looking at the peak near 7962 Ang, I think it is Halpha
